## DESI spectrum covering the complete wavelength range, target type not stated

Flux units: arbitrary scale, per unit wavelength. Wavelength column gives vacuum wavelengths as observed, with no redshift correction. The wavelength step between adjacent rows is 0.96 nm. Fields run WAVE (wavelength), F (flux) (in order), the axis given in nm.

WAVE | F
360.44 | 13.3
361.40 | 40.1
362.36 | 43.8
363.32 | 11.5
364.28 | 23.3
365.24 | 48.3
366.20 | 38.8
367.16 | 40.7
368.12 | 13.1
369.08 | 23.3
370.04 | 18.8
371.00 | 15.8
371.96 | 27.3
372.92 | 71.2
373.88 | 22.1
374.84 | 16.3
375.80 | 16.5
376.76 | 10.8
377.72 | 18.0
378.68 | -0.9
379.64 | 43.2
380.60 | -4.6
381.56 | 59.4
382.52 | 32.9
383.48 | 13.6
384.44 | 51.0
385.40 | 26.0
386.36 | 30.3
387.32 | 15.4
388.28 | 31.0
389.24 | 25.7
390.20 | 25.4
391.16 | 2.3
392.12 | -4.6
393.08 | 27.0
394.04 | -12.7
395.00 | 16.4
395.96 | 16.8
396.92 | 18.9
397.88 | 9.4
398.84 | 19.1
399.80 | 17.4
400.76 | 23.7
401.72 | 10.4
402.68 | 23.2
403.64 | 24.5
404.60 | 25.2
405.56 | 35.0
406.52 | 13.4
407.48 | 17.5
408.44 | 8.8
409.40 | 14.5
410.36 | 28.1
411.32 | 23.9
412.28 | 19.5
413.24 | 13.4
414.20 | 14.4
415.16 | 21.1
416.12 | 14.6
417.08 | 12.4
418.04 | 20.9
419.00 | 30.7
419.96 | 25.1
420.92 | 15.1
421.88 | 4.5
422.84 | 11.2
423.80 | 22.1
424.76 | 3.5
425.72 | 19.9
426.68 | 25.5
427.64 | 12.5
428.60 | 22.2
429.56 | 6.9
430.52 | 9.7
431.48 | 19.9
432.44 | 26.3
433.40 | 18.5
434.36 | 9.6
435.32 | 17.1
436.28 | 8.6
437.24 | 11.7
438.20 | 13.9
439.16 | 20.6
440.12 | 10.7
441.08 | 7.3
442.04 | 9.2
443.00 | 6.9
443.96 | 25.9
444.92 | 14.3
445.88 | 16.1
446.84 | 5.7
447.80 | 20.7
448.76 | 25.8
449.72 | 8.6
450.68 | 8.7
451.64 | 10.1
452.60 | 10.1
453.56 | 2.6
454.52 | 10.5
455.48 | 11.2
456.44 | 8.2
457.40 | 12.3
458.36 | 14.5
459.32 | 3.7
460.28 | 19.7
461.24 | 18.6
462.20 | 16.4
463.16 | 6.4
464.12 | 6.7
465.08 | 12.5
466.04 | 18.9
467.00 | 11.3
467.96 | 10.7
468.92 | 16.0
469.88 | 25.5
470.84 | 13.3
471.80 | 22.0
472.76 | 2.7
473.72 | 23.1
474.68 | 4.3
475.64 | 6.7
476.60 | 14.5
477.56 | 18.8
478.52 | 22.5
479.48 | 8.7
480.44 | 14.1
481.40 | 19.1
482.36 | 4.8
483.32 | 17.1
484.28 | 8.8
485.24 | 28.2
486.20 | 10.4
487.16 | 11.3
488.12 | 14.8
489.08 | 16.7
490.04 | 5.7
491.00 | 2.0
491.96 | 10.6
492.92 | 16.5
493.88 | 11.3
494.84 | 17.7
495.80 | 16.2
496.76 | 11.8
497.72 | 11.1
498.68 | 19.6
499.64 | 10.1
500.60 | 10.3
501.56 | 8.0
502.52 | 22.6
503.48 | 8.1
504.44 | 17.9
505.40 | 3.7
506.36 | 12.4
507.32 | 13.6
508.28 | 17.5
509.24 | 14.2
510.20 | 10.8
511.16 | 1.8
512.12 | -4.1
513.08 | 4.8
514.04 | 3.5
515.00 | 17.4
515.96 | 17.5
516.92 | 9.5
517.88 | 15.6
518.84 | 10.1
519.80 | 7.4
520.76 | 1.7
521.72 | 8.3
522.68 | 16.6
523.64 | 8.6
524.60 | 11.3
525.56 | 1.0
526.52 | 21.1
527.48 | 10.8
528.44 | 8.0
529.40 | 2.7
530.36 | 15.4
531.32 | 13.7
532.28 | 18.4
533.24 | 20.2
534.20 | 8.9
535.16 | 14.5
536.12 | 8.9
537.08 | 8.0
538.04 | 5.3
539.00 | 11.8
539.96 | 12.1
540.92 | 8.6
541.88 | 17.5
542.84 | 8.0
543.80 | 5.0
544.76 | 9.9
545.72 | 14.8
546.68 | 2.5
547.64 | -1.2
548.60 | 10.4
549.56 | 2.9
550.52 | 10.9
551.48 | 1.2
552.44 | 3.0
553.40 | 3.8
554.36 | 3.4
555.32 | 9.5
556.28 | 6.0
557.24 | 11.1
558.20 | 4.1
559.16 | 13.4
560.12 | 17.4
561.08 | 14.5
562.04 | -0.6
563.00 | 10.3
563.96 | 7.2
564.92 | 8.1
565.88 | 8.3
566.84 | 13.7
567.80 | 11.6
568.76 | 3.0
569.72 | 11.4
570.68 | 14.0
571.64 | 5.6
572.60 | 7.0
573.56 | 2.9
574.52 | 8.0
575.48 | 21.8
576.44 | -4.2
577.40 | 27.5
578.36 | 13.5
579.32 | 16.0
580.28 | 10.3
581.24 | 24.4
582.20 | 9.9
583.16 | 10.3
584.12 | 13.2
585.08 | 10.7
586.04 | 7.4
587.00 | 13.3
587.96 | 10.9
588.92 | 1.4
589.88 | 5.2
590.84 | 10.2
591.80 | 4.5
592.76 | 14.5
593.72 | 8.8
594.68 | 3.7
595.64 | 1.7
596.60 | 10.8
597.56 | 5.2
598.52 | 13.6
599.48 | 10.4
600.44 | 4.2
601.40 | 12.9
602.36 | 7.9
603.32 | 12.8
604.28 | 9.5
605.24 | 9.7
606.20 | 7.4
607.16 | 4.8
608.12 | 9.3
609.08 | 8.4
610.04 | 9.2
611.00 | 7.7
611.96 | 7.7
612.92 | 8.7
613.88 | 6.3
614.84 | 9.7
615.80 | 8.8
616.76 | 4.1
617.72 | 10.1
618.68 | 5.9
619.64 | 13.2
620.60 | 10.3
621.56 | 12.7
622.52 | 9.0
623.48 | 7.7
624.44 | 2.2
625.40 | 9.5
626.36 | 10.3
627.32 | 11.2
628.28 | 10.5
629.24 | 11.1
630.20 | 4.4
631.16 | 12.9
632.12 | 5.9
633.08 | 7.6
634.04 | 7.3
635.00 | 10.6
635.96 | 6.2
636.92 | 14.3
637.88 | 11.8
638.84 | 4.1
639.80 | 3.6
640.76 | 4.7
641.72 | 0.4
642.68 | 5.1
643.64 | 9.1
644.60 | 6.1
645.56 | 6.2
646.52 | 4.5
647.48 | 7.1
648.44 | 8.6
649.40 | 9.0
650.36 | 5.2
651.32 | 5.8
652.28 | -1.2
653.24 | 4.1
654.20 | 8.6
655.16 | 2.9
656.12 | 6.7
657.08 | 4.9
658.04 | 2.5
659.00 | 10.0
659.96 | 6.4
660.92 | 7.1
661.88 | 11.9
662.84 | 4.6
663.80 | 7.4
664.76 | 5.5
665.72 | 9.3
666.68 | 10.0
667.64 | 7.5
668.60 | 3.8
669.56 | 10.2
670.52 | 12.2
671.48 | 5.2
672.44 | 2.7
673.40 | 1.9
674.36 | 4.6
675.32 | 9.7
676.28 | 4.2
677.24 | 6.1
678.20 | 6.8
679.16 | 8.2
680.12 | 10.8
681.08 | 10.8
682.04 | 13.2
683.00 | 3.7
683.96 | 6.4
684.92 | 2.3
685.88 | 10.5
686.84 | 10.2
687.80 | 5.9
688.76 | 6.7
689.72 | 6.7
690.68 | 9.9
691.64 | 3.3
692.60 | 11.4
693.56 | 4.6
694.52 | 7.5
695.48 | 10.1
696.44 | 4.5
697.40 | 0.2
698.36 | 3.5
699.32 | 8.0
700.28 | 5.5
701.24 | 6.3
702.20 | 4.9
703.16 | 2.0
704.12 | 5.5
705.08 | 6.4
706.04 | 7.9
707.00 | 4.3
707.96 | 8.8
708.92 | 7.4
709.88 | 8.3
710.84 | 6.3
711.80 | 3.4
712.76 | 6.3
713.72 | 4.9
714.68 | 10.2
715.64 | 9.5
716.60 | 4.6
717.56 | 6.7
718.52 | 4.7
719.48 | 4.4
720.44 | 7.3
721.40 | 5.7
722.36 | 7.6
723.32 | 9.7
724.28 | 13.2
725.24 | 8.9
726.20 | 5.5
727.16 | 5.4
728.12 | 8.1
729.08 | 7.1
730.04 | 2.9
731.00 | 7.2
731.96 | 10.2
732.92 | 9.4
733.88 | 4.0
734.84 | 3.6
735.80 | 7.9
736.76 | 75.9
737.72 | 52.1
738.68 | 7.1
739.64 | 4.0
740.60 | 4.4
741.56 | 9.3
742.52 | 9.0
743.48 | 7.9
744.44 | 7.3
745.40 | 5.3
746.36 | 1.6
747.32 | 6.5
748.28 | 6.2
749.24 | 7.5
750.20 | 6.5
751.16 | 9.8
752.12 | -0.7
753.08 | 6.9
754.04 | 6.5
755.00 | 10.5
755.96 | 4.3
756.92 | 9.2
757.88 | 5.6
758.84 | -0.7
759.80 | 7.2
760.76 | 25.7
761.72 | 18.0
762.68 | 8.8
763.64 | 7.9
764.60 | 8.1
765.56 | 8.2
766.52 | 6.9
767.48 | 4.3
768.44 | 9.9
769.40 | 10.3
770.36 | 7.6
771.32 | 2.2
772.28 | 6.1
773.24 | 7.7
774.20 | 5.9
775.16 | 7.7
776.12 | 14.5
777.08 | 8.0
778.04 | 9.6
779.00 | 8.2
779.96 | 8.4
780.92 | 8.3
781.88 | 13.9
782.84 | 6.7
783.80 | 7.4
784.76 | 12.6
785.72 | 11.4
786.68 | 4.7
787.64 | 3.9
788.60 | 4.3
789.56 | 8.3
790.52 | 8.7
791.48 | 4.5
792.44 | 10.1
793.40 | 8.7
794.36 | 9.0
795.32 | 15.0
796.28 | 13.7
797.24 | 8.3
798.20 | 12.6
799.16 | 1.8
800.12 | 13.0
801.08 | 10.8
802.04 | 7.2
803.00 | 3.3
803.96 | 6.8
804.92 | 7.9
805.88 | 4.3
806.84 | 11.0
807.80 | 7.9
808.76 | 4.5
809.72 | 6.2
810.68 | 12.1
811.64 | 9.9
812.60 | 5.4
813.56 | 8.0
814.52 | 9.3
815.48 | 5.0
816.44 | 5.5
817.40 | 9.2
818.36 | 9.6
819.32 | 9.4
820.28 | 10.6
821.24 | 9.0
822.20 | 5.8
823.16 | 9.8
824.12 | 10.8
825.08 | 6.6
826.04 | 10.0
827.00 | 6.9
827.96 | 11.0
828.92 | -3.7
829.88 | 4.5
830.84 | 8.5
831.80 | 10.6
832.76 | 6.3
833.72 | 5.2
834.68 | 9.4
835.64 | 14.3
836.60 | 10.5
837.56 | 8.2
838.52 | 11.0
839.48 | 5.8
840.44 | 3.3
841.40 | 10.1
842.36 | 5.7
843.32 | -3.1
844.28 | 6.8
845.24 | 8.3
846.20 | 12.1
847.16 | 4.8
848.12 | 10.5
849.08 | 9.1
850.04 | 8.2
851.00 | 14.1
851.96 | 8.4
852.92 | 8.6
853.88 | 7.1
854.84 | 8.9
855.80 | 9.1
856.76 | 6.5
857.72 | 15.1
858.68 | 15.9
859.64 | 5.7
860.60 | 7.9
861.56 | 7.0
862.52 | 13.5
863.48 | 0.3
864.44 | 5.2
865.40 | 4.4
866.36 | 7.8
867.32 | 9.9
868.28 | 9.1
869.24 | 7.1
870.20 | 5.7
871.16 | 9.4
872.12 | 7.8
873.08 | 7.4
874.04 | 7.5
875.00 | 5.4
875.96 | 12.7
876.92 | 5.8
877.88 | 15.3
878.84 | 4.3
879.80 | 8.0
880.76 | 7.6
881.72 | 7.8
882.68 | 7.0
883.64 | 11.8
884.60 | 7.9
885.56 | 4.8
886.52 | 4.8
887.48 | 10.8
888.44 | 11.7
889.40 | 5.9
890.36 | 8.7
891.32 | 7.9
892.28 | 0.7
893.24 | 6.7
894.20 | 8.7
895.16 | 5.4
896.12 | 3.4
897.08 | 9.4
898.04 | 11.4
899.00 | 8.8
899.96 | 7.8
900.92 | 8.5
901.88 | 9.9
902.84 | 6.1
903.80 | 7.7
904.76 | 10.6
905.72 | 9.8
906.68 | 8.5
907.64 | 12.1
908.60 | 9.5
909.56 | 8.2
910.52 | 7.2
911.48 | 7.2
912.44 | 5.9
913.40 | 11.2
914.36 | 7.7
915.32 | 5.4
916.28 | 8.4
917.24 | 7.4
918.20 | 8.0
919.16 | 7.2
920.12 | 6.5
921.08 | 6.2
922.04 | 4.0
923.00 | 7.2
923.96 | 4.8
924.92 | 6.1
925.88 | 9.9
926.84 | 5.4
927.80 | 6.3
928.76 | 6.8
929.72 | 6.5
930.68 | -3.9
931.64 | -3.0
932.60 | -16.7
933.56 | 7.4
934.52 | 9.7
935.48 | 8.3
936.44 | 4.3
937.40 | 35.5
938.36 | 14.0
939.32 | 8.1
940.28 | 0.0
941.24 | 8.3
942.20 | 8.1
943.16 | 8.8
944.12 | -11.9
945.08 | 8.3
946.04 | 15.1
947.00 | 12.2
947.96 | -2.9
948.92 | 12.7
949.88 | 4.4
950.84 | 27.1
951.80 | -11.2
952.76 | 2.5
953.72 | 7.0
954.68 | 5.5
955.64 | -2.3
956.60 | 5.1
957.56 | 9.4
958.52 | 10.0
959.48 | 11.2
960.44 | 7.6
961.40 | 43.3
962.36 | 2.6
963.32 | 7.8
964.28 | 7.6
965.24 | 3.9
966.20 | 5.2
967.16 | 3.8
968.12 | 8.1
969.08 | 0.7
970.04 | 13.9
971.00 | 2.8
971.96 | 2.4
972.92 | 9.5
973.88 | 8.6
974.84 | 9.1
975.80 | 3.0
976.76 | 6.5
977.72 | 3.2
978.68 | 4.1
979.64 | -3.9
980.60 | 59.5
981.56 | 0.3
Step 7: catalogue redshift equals 0.98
